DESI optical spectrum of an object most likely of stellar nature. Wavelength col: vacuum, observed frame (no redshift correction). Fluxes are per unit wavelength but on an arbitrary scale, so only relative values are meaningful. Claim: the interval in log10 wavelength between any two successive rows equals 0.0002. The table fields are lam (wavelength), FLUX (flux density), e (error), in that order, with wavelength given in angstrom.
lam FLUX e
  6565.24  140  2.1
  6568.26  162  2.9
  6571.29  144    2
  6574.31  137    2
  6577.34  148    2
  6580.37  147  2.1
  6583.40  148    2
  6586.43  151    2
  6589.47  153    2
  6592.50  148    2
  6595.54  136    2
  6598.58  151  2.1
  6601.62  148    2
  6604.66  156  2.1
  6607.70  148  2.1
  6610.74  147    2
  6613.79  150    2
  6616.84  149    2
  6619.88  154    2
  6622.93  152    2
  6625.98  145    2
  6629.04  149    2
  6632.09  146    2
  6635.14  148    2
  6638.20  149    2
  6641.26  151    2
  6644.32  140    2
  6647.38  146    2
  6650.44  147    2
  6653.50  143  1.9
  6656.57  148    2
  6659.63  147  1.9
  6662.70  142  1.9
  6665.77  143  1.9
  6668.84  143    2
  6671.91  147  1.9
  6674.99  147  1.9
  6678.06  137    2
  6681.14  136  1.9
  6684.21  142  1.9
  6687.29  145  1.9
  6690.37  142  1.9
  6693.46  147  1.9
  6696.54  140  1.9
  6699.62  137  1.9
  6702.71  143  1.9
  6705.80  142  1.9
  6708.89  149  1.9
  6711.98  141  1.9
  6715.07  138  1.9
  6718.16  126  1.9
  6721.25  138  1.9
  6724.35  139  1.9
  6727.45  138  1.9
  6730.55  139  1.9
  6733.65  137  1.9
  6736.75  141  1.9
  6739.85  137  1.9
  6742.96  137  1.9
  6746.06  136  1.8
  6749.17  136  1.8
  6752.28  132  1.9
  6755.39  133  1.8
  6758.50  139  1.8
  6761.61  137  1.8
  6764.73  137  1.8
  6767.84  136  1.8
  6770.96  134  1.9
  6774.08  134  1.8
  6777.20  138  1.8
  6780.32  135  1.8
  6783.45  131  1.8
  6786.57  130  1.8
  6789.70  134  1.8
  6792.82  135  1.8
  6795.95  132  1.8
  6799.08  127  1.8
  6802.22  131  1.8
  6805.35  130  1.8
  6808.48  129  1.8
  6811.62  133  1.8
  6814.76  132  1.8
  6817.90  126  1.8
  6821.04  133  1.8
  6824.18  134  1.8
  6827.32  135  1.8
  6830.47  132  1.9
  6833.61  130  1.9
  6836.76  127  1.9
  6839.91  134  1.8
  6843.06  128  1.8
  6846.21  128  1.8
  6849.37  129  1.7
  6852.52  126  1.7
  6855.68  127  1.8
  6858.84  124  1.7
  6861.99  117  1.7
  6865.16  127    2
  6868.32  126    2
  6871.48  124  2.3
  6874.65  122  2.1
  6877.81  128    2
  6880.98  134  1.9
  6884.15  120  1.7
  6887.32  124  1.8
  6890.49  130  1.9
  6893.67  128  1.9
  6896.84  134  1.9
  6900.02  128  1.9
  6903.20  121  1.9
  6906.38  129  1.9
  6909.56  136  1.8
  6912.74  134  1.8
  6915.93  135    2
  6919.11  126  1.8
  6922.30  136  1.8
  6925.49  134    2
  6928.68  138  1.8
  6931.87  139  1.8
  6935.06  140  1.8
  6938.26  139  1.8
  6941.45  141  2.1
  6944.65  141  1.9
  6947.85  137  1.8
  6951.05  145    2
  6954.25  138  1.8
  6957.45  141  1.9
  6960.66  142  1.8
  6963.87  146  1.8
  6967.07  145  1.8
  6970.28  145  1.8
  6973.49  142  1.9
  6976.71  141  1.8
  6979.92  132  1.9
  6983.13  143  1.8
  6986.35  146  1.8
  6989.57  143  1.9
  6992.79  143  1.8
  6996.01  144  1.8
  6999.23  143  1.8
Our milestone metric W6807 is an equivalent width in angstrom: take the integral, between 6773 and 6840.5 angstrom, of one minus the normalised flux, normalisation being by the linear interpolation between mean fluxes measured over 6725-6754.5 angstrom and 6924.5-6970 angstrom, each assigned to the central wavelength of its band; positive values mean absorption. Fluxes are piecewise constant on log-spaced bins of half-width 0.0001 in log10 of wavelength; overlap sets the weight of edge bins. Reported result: 3.07 angstrom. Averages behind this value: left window 137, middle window 132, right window 141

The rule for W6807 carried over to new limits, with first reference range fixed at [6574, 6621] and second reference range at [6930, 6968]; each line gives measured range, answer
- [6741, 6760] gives 1.3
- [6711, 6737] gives 1.5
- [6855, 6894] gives 4.7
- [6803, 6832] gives 2.5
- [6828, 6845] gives 1.5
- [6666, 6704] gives 1.1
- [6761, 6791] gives 2.1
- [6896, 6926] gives 2.3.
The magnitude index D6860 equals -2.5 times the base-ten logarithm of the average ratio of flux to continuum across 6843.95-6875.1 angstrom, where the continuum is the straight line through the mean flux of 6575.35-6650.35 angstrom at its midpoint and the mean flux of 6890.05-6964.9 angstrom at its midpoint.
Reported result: 0.11 mag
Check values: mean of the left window 148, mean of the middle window 125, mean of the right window 136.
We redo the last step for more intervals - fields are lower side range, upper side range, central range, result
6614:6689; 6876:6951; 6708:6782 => 0.034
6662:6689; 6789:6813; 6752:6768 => -0.008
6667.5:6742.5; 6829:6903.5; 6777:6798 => 0.004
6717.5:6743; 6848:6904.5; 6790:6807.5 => 0.007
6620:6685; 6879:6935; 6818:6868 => 0.051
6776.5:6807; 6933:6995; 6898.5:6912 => 0.077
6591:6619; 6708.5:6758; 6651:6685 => -0.004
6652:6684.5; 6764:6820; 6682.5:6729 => -0.004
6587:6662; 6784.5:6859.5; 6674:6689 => 0.012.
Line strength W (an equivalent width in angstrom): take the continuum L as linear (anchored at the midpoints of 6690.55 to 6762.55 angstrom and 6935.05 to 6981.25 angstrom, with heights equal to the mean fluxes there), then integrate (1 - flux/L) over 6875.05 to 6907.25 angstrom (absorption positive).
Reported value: 3.0 angstrom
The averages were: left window 138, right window 141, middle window 127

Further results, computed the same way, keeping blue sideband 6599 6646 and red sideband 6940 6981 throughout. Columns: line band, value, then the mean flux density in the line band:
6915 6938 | 1.0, 136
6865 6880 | 1.9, 126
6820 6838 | 1.5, 132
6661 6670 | 0.3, 143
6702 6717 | 0.5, 142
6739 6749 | 0.7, 137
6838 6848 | 1.0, 130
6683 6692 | 0.3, 143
